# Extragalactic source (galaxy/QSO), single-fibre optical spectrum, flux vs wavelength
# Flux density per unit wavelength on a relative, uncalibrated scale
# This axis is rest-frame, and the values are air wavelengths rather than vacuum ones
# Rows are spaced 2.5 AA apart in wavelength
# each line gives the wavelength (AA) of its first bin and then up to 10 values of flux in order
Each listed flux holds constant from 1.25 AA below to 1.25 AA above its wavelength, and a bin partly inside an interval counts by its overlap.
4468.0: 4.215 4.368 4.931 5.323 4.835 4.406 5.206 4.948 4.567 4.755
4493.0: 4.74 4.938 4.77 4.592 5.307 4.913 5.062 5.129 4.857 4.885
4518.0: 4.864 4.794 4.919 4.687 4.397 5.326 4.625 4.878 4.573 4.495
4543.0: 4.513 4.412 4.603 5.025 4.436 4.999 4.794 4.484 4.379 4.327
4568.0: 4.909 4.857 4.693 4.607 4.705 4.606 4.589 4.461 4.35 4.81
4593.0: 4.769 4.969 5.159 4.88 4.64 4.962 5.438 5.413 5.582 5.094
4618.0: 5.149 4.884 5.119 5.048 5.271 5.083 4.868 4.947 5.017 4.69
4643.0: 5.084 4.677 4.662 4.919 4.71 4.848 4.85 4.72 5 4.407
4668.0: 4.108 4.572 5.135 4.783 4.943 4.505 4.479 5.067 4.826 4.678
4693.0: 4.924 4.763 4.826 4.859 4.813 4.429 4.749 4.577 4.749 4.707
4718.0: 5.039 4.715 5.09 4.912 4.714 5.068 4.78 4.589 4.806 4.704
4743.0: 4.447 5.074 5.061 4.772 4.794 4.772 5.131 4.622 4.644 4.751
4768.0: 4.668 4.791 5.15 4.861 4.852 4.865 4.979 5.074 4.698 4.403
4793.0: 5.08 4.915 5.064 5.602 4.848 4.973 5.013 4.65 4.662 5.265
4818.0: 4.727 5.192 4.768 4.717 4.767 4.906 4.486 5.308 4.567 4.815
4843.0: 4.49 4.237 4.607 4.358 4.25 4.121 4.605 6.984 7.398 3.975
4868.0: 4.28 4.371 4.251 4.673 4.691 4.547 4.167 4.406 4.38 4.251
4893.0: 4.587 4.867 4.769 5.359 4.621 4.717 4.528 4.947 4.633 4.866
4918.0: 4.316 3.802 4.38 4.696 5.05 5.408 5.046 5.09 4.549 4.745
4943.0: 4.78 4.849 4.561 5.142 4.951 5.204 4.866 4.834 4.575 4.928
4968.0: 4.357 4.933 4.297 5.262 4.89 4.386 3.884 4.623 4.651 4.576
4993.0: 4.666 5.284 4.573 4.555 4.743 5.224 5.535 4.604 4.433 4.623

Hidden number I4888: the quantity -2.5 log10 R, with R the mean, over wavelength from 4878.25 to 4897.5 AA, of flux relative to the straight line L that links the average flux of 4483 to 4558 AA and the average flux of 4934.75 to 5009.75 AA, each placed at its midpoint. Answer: 0.071 mag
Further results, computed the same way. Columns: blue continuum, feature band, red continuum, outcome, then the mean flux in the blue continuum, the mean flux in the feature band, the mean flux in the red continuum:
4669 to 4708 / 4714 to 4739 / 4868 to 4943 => -0.022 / 4.77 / 4.84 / 4.64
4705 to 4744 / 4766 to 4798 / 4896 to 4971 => -0.022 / 4.76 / 4.87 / 4.78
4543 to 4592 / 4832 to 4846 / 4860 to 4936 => 0.013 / 4.63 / 4.68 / 4.75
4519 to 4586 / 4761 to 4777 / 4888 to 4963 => -0.018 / 4.67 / 4.8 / 4.76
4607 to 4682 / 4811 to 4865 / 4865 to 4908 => -0.066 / 4.91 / 4.9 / 4.53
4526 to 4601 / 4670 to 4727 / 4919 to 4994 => -0.021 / 4.69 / 4.79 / 4.73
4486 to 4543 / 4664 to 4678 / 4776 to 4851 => 0.043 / 4.82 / 4.64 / 4.83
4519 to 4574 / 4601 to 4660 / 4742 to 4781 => -0.056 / 4.69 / 4.99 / 4.83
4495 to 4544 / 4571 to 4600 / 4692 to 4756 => 0.024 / 4.83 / 4.71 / 4.8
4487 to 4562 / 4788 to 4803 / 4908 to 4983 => -0.047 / 4.78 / 4.97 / 4.75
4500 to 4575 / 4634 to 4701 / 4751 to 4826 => 0.011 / 4.76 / 4.78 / 4.88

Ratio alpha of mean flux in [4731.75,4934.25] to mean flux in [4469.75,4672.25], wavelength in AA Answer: 0.99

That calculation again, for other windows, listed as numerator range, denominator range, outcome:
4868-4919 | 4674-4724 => 0.96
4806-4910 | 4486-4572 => 1.00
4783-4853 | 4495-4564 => 1.01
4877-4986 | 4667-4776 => 0.98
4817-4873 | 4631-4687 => 1.01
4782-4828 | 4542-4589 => 1.06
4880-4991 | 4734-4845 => 0.97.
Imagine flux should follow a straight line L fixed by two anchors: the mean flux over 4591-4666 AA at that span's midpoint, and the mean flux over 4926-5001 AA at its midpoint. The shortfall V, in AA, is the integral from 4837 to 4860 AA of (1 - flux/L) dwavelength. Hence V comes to 1.50 AA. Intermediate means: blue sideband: 4.97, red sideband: 4.79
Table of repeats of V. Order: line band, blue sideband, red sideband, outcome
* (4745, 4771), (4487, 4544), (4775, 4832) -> 0.4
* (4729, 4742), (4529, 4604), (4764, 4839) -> 0.1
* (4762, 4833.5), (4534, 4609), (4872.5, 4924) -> -4.2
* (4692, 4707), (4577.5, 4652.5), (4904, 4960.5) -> 0.4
